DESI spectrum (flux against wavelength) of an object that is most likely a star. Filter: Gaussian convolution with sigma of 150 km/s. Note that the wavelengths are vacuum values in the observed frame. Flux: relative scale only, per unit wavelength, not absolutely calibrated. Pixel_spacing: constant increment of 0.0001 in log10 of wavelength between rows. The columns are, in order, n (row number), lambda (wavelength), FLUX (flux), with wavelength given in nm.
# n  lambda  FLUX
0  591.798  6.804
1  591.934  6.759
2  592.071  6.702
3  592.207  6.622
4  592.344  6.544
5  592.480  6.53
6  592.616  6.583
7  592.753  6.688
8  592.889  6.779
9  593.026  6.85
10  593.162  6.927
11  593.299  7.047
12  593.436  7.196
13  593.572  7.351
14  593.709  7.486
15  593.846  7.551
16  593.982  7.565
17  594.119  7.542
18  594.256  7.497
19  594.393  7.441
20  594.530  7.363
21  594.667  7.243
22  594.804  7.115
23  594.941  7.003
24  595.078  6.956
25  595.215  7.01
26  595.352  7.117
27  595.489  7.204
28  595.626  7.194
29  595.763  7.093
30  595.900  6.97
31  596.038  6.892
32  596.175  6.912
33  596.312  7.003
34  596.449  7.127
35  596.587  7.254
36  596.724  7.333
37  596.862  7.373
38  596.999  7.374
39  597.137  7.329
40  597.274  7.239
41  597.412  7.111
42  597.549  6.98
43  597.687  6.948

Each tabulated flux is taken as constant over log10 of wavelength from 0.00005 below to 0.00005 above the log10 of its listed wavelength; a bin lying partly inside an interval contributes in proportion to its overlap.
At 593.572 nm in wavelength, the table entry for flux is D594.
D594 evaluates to 7.351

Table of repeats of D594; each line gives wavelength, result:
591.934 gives 6.759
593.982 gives 7.565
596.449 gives 7.127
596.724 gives 7.333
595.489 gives 7.204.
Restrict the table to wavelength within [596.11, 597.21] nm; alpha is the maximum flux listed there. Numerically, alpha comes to 7.374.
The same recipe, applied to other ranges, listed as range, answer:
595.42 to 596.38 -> 7.204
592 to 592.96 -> 6.779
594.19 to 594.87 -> 7.497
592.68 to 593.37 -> 7.047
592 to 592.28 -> 6.702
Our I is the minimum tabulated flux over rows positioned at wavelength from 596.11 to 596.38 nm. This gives 6.912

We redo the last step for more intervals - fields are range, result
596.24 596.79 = 7.003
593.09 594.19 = 6.927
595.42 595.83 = 7.093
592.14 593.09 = 6.53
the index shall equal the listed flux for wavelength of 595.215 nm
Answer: 7.01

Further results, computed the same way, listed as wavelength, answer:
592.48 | 6.53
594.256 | 7.497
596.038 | 6.892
